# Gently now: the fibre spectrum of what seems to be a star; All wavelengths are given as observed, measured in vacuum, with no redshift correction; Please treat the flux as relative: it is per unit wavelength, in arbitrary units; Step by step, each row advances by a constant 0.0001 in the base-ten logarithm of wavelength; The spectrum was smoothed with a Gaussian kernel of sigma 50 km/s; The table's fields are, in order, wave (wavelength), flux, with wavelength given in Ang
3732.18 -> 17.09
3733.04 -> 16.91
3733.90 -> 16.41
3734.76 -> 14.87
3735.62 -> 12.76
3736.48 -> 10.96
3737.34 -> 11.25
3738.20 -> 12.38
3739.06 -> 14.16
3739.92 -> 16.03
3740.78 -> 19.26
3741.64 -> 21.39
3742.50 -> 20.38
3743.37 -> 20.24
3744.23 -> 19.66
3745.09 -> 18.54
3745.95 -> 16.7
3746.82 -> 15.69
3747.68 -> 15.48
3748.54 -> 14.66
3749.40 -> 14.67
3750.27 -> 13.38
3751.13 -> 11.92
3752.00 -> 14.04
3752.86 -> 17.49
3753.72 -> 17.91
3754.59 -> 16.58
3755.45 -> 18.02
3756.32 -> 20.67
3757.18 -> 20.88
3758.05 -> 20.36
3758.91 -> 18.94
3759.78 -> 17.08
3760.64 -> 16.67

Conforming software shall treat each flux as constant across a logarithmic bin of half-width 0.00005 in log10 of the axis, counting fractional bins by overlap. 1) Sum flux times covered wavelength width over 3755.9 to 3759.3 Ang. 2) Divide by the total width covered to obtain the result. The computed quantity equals 20.3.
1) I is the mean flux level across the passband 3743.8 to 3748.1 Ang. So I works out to 17.2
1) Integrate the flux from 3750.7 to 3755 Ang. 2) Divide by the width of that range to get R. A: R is 15.6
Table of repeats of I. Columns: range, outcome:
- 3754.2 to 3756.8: 18.5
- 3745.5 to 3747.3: 16.2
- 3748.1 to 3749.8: 14.7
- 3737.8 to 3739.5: 13.3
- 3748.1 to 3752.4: 13.7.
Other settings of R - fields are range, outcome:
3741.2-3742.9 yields 20.9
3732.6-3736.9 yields 14.4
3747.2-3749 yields 15.2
